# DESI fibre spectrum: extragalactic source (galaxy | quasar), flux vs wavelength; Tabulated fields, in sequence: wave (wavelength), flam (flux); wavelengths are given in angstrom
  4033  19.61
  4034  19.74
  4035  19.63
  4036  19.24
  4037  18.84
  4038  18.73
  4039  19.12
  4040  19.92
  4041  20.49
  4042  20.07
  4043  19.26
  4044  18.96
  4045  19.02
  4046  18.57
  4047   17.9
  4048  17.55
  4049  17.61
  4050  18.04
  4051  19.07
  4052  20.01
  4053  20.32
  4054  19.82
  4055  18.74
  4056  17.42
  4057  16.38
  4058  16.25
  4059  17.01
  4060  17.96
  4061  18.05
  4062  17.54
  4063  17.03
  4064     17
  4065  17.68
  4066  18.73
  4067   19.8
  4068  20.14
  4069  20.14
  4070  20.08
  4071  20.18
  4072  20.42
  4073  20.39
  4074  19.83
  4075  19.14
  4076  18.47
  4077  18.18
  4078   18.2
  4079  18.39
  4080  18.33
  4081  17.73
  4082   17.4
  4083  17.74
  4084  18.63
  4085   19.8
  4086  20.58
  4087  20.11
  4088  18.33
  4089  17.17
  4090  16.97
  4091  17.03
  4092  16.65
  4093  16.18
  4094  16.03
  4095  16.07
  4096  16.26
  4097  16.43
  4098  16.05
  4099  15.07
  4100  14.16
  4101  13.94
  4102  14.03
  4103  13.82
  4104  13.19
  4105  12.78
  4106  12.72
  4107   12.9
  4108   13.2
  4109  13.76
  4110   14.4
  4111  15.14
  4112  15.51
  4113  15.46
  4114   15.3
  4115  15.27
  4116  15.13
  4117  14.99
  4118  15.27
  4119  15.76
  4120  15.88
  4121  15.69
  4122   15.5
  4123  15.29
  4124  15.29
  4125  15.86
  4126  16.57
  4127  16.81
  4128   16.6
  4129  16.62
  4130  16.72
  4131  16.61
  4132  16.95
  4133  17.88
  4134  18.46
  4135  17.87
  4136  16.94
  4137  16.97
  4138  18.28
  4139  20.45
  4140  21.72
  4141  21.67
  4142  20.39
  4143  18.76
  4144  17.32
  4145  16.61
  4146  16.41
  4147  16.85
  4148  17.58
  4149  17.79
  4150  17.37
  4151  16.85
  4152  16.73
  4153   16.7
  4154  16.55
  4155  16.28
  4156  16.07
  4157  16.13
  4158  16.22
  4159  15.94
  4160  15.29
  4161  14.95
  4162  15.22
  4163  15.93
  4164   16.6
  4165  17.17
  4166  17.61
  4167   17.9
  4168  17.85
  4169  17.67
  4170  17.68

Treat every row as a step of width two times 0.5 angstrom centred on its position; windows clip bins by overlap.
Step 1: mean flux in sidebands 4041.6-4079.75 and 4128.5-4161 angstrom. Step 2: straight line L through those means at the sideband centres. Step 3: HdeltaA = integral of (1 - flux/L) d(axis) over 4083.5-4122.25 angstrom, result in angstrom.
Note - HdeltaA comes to 5.11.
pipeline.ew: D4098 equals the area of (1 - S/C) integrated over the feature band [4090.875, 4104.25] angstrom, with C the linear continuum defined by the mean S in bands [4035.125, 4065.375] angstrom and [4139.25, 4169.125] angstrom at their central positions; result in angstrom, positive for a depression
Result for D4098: 1.9 angstrom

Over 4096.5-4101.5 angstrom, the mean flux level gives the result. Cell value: 15.1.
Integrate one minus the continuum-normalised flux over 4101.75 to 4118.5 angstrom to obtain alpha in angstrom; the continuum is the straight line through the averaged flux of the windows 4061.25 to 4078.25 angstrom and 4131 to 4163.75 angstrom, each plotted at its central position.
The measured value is 3.5 angstrom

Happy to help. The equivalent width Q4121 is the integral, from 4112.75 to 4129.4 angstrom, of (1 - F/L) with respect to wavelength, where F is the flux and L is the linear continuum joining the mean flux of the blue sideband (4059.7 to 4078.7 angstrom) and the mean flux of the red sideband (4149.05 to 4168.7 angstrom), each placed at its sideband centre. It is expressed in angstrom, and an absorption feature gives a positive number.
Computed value 1.7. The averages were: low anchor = 18.9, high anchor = 16.5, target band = 15.7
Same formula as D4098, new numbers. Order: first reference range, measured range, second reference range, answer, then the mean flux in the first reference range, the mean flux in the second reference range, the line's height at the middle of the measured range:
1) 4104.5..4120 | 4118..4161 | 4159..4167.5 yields -4.4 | 14.6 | 16.3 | 15.5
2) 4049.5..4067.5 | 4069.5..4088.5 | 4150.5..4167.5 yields -1.3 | 18.2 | 16.4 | 17.8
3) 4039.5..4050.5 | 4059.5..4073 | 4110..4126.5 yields -0.8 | 18.9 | 15.5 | 17.9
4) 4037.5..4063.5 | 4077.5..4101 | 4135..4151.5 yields 1.4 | 18.5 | 18.2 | 18.4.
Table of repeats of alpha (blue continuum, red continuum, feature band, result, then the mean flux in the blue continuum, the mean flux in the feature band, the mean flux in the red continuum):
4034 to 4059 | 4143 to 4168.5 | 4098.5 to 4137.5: 4.5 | 18.8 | 15.4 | 16.7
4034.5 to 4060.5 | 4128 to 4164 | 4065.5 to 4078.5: -0.8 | 18.7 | 19.5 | 17.3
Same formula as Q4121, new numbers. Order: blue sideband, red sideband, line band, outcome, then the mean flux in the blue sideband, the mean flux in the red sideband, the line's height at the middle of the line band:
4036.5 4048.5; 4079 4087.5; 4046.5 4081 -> 0.59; 19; 18.8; 18.9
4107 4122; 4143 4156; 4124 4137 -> -0.84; 15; 17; 15.9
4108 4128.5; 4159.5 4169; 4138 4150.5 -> -1.95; 15.4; 16.6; 16.1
